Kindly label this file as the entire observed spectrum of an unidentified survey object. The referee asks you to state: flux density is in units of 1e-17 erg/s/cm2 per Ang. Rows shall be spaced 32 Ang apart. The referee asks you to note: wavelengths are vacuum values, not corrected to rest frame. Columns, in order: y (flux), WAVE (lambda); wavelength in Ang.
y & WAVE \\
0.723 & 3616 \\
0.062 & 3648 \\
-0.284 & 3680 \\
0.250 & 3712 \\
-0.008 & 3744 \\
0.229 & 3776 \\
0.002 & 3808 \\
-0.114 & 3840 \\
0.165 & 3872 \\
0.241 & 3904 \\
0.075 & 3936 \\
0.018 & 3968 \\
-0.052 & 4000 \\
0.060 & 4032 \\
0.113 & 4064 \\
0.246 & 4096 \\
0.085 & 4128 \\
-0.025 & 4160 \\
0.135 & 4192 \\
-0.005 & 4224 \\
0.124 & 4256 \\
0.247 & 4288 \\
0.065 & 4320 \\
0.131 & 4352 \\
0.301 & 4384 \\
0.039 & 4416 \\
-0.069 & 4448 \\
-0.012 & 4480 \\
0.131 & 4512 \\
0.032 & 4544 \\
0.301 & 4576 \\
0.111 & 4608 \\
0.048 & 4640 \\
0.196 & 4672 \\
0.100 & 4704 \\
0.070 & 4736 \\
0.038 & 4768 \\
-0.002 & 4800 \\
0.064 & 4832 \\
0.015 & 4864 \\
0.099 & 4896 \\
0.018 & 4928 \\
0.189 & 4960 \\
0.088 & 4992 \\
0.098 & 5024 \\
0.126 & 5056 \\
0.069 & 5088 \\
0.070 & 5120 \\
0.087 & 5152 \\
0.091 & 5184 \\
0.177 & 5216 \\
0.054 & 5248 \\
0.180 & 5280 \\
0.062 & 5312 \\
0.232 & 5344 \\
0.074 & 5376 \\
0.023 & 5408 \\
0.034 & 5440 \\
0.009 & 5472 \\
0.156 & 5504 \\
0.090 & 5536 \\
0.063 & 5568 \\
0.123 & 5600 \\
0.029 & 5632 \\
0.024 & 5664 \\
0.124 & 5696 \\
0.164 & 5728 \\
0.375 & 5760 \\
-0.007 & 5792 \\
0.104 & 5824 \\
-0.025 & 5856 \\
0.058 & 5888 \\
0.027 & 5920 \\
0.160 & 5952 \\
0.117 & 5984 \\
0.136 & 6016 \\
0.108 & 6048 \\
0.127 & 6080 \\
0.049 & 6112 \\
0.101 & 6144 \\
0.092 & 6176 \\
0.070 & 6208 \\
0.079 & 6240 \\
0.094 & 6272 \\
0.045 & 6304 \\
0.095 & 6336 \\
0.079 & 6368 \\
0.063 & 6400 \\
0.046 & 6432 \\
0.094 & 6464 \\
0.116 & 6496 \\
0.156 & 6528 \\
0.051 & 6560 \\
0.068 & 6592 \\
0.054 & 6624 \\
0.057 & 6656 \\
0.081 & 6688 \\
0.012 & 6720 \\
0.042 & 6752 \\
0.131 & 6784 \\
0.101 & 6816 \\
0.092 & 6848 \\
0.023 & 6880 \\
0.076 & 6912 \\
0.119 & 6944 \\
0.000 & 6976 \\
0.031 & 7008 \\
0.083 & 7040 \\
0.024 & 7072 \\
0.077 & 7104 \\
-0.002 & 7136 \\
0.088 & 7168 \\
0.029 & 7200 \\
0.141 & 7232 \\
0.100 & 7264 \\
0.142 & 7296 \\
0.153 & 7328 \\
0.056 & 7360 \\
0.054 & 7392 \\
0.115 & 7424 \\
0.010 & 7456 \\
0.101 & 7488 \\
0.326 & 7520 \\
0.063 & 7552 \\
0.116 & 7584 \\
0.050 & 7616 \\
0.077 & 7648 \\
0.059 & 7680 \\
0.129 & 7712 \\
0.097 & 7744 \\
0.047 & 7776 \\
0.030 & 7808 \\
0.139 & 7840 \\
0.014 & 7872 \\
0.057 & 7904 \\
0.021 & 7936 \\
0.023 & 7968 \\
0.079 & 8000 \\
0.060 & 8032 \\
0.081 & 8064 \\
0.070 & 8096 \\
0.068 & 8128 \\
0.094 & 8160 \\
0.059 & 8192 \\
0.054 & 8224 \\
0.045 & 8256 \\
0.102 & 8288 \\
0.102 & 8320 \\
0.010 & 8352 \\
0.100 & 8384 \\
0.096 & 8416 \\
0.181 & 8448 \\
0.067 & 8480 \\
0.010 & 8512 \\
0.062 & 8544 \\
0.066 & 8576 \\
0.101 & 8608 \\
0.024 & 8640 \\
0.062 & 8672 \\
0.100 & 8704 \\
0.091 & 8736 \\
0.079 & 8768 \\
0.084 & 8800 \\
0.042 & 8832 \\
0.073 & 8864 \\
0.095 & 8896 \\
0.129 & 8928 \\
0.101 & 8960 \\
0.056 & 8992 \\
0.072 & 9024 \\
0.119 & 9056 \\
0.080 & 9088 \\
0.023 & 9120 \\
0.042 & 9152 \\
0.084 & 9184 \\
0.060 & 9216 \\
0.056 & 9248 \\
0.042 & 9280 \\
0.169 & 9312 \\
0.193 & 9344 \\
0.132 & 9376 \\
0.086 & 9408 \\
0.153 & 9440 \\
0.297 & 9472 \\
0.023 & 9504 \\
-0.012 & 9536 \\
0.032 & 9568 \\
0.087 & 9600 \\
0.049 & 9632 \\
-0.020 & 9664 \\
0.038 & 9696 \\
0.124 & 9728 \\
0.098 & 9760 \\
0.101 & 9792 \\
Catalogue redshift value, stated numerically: 0.15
